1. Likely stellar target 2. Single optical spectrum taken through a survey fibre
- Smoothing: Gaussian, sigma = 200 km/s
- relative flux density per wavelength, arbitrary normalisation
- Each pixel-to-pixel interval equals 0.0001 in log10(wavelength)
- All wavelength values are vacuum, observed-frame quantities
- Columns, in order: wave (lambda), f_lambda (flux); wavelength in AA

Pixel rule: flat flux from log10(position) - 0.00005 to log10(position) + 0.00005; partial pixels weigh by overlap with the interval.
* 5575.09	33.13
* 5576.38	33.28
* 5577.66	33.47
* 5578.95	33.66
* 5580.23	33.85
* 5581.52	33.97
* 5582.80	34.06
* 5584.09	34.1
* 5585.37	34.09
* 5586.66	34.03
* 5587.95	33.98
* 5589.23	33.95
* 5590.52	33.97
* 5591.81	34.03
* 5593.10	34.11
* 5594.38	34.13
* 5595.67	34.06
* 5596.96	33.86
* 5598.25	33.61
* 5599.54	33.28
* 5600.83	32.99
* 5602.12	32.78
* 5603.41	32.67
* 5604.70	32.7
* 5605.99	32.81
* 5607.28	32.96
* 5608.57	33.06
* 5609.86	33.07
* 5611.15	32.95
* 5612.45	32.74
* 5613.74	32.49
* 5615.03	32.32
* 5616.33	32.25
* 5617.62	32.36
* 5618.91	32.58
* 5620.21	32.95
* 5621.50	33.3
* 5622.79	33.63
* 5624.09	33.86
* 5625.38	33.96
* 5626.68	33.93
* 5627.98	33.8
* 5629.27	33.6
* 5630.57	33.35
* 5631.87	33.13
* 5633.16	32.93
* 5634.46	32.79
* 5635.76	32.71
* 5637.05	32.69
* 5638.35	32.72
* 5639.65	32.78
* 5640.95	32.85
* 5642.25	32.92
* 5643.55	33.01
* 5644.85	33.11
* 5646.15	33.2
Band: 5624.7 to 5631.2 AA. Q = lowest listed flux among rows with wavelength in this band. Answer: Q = 33.35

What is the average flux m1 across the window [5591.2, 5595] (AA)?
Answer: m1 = 34.1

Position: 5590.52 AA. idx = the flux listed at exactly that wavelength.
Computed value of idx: 33.97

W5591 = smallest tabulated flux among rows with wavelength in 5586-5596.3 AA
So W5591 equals 33.95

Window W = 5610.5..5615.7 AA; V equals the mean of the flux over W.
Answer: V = 32.6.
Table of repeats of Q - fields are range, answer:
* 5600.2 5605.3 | 32.67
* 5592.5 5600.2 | 33.28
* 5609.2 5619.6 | 32.25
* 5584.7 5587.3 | 34.03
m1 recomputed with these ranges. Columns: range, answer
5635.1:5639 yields 32.7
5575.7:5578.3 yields 33.3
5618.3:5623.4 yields 33.1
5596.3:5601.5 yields 33.4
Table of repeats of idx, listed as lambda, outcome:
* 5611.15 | 32.95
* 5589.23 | 33.95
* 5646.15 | 33.2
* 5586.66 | 34.03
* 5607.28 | 32.96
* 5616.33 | 32.25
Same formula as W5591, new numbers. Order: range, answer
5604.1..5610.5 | 32.7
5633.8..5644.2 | 32.69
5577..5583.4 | 33.47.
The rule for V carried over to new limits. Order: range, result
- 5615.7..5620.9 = 32.6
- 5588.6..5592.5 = 33.9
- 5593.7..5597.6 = 34.1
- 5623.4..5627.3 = 33.9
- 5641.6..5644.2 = 32.9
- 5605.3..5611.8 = 33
